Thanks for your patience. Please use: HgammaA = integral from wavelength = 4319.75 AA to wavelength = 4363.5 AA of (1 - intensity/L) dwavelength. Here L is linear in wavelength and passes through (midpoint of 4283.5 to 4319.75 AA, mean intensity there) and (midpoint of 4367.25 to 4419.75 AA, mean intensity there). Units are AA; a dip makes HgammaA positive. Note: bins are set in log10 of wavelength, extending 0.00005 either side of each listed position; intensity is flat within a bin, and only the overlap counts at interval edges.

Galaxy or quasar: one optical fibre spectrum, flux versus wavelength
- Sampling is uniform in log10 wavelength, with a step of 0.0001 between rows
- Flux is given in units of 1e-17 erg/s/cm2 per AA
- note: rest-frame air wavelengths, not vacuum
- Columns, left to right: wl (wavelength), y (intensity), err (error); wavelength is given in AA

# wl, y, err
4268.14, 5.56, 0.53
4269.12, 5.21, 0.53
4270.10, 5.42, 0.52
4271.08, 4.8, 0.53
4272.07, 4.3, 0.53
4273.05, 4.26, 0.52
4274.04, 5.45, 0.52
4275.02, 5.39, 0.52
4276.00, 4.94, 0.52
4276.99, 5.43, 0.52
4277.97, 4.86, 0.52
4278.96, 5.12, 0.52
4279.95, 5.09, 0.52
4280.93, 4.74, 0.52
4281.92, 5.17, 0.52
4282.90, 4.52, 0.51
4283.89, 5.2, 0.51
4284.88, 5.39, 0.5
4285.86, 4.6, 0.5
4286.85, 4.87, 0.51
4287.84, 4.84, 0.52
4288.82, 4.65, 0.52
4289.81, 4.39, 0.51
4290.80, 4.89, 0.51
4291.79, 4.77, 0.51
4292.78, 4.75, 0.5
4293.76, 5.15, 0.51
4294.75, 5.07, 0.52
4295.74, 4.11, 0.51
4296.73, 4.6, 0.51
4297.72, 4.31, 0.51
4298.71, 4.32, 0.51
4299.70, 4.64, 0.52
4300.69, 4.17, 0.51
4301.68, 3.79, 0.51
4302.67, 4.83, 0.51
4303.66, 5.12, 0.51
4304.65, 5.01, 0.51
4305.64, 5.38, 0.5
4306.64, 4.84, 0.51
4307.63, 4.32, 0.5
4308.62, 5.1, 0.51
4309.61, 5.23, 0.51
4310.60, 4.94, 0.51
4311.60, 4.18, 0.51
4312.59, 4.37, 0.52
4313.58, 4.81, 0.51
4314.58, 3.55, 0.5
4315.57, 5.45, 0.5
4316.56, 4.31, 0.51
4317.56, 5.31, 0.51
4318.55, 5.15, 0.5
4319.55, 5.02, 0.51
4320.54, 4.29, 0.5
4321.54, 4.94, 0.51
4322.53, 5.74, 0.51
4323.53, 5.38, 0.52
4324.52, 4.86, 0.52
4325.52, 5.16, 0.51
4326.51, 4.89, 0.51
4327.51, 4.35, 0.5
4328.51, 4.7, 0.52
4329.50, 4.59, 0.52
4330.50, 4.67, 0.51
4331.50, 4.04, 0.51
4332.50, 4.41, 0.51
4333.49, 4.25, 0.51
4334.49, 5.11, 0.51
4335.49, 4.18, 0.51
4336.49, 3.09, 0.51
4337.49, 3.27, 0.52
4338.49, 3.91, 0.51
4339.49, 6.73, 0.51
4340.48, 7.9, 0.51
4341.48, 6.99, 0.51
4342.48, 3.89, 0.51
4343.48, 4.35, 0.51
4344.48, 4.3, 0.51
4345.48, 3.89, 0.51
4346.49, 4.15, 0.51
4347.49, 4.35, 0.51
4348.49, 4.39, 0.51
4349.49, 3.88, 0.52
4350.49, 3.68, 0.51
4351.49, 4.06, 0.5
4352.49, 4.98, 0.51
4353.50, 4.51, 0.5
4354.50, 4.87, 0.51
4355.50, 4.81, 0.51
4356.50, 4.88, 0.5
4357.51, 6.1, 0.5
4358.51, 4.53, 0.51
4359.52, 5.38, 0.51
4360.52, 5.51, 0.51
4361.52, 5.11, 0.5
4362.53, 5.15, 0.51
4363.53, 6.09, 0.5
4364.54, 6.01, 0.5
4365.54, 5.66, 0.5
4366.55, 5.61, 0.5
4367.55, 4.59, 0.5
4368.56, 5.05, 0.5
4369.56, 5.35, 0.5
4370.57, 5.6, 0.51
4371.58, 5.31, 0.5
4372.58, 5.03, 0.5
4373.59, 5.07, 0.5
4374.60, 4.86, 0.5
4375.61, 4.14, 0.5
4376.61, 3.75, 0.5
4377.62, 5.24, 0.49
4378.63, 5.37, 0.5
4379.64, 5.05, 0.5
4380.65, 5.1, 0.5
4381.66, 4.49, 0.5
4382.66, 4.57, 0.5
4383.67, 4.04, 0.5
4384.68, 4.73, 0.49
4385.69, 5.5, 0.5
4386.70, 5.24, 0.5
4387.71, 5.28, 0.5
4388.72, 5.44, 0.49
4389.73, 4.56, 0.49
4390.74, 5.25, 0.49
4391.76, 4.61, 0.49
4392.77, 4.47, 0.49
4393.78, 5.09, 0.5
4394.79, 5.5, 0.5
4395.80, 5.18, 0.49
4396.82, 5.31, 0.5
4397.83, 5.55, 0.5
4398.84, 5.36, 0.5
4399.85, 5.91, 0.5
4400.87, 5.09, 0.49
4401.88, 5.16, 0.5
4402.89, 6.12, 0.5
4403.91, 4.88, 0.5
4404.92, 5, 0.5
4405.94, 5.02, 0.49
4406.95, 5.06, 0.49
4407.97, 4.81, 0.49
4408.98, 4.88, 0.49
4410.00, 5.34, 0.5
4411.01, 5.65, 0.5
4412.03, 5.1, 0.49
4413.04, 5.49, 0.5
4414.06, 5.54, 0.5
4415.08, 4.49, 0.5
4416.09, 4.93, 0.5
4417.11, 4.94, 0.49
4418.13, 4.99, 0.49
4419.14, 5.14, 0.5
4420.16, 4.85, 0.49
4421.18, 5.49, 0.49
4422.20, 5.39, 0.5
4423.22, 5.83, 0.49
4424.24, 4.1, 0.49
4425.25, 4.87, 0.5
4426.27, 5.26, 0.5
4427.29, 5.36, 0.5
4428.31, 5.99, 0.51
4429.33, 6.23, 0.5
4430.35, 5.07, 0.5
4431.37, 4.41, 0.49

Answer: 1.0 AA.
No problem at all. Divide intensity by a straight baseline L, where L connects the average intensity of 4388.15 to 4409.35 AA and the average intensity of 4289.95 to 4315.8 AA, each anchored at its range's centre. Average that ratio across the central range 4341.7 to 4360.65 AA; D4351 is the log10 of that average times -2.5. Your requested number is 0.079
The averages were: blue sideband 4.67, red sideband 5.16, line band 4.57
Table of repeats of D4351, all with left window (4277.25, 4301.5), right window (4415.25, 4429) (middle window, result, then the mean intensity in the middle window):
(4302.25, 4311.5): -0.03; 4.94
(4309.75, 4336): 0.03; 4.72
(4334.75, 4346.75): 0.04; 4.74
